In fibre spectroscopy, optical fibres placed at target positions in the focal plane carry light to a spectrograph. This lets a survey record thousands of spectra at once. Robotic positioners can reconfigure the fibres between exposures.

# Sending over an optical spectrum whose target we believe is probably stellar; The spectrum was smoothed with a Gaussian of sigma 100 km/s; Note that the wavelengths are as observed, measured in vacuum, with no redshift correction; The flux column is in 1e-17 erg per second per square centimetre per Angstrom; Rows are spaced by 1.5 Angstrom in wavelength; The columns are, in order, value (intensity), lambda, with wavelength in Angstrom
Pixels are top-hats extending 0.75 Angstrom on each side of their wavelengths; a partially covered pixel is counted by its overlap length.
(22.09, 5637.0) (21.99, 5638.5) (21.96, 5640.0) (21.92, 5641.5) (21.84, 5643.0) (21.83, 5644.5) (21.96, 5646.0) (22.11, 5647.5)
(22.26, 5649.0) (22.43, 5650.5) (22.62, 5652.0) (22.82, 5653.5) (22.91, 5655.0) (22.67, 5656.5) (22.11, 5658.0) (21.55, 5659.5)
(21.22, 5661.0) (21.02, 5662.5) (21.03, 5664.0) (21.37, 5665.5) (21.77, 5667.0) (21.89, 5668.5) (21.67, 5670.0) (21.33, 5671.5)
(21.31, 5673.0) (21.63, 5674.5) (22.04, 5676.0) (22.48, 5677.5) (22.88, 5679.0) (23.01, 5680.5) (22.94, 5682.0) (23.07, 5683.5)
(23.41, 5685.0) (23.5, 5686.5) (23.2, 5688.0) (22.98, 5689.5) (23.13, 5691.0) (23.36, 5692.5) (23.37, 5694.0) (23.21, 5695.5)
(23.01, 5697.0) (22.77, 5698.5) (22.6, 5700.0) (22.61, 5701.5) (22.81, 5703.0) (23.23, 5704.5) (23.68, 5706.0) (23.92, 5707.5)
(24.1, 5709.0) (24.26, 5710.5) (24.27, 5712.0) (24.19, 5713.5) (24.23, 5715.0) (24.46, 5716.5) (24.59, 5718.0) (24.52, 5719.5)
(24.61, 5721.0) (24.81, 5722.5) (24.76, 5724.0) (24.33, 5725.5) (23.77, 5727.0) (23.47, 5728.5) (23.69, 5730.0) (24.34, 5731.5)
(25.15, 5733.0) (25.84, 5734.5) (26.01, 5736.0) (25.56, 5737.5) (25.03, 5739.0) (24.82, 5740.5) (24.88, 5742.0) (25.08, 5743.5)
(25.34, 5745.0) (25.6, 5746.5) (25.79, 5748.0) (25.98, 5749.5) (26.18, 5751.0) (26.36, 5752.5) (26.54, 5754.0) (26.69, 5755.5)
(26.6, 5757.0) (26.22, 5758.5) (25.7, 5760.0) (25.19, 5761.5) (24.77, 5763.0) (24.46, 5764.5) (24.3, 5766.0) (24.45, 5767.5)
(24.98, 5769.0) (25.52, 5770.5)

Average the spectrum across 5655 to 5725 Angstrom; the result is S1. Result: 23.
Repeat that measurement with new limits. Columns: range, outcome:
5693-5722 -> 23.7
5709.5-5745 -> 24.6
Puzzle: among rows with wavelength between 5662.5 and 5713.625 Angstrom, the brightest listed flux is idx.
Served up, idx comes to 24.27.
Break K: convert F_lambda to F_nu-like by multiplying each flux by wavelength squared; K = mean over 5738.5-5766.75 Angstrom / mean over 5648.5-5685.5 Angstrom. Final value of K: 1.19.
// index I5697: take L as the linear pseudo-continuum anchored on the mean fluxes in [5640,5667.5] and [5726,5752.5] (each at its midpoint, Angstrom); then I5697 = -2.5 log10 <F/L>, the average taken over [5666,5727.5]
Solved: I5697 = 0.01 mag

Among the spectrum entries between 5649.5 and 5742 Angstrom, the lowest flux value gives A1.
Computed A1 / 21.02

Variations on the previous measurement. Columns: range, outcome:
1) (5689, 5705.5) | 22.6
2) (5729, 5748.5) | 23.69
